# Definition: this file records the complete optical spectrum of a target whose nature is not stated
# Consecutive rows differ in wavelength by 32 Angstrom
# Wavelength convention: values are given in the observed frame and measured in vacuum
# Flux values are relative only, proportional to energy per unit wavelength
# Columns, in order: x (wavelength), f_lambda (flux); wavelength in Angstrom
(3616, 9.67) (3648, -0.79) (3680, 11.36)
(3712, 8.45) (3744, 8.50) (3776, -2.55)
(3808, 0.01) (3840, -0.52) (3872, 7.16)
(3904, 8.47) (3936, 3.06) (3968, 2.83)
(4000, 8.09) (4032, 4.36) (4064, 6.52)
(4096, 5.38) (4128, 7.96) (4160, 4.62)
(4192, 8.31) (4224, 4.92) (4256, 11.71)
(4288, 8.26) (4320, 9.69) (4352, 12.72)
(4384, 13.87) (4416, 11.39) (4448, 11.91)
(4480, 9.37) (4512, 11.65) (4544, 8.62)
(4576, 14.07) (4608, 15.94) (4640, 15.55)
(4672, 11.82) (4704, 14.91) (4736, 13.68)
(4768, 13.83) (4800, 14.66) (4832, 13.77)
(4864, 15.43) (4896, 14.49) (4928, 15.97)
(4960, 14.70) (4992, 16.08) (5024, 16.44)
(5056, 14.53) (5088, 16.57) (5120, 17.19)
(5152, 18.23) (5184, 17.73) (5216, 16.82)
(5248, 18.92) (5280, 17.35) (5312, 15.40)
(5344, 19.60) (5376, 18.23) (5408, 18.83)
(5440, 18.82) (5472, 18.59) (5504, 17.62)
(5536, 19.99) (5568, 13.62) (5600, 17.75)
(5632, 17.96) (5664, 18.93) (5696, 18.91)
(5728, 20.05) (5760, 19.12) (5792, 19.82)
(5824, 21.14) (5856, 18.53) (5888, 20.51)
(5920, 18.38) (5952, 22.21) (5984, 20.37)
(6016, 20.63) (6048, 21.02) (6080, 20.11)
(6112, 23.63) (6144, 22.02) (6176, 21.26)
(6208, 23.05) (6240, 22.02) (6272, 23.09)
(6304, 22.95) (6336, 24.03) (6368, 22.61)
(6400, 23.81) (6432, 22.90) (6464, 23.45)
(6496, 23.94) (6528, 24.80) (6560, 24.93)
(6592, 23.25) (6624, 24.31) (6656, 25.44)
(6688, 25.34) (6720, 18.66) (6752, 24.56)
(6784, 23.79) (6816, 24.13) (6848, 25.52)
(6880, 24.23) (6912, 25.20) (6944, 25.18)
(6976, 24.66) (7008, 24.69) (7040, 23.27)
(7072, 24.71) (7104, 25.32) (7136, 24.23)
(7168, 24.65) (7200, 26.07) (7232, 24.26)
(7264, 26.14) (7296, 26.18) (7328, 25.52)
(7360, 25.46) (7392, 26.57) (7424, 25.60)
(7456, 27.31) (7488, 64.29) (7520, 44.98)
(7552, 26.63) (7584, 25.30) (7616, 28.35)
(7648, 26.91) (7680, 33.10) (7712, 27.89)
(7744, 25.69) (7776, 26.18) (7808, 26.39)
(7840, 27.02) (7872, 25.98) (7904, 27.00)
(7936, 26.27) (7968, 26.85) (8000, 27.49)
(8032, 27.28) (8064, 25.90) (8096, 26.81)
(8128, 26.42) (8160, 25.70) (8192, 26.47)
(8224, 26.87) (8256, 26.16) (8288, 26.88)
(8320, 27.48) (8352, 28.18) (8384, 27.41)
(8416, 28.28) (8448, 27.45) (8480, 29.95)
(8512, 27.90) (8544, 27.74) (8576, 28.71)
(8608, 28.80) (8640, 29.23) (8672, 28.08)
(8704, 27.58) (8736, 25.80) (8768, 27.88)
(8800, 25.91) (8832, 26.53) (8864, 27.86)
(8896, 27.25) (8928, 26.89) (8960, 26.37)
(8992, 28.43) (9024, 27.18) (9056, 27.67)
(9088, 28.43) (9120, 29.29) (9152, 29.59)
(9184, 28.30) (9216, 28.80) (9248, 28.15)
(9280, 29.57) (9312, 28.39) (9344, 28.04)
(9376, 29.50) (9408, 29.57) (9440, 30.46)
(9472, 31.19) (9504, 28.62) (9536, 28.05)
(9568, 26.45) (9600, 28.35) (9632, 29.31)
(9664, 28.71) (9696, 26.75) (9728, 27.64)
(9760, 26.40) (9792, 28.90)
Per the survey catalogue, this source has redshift 0.14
